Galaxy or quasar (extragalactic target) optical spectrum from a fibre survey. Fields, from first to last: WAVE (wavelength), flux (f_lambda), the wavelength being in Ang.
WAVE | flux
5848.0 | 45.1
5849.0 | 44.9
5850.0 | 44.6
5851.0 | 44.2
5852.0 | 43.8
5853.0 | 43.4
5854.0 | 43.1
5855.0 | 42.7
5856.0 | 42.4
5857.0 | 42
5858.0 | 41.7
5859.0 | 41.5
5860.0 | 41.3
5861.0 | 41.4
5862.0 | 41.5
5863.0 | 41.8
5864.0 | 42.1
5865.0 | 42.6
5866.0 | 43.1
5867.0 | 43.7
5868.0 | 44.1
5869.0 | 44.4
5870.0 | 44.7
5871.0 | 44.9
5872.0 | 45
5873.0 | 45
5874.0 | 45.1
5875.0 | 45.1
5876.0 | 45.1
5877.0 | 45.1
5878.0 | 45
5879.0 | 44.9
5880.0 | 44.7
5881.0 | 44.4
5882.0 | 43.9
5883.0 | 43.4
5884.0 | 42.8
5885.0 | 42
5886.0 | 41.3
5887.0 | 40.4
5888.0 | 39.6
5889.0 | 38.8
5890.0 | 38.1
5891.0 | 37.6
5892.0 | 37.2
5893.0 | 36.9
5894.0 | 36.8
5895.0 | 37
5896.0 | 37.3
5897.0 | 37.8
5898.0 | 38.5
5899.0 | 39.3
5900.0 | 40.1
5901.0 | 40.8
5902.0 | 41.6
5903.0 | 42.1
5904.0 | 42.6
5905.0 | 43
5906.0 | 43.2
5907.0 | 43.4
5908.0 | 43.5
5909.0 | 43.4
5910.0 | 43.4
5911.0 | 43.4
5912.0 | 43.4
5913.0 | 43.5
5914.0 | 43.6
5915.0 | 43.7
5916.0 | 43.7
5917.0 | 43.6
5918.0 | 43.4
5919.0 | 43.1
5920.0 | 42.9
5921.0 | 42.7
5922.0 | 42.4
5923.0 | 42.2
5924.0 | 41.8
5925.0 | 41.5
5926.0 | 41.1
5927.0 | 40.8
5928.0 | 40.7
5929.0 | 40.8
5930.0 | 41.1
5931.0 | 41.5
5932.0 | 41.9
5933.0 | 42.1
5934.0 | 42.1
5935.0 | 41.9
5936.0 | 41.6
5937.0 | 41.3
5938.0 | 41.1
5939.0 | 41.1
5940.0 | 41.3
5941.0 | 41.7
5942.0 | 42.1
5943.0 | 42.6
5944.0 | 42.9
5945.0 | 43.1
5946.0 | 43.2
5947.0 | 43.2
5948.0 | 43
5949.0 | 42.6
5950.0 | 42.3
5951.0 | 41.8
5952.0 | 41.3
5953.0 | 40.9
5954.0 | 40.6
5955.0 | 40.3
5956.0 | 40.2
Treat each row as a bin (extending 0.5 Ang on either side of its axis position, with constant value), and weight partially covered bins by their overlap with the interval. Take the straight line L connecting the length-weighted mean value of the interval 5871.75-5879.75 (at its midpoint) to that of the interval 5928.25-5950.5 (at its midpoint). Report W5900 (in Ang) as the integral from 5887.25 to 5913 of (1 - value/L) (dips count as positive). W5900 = 2.0 Ang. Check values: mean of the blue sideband 45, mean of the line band 40.4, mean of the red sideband 42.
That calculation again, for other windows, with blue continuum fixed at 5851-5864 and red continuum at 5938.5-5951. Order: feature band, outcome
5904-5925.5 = -0.4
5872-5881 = -0.6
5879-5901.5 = 1.2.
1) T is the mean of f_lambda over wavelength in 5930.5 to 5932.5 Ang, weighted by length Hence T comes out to 41.7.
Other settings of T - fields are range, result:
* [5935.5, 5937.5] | 41.5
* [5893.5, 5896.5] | 37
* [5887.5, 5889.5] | 39.2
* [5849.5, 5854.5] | 43.8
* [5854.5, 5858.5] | 42.2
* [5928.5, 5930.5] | 41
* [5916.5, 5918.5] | 43.5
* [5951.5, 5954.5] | 40.9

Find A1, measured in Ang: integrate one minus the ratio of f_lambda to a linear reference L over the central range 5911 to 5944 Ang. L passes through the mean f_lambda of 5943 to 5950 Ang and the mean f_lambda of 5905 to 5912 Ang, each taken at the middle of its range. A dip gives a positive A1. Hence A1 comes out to 0.7 Ang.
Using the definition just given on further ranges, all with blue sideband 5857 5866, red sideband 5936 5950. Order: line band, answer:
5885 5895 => 0.8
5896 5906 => 0.3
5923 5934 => 0.2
